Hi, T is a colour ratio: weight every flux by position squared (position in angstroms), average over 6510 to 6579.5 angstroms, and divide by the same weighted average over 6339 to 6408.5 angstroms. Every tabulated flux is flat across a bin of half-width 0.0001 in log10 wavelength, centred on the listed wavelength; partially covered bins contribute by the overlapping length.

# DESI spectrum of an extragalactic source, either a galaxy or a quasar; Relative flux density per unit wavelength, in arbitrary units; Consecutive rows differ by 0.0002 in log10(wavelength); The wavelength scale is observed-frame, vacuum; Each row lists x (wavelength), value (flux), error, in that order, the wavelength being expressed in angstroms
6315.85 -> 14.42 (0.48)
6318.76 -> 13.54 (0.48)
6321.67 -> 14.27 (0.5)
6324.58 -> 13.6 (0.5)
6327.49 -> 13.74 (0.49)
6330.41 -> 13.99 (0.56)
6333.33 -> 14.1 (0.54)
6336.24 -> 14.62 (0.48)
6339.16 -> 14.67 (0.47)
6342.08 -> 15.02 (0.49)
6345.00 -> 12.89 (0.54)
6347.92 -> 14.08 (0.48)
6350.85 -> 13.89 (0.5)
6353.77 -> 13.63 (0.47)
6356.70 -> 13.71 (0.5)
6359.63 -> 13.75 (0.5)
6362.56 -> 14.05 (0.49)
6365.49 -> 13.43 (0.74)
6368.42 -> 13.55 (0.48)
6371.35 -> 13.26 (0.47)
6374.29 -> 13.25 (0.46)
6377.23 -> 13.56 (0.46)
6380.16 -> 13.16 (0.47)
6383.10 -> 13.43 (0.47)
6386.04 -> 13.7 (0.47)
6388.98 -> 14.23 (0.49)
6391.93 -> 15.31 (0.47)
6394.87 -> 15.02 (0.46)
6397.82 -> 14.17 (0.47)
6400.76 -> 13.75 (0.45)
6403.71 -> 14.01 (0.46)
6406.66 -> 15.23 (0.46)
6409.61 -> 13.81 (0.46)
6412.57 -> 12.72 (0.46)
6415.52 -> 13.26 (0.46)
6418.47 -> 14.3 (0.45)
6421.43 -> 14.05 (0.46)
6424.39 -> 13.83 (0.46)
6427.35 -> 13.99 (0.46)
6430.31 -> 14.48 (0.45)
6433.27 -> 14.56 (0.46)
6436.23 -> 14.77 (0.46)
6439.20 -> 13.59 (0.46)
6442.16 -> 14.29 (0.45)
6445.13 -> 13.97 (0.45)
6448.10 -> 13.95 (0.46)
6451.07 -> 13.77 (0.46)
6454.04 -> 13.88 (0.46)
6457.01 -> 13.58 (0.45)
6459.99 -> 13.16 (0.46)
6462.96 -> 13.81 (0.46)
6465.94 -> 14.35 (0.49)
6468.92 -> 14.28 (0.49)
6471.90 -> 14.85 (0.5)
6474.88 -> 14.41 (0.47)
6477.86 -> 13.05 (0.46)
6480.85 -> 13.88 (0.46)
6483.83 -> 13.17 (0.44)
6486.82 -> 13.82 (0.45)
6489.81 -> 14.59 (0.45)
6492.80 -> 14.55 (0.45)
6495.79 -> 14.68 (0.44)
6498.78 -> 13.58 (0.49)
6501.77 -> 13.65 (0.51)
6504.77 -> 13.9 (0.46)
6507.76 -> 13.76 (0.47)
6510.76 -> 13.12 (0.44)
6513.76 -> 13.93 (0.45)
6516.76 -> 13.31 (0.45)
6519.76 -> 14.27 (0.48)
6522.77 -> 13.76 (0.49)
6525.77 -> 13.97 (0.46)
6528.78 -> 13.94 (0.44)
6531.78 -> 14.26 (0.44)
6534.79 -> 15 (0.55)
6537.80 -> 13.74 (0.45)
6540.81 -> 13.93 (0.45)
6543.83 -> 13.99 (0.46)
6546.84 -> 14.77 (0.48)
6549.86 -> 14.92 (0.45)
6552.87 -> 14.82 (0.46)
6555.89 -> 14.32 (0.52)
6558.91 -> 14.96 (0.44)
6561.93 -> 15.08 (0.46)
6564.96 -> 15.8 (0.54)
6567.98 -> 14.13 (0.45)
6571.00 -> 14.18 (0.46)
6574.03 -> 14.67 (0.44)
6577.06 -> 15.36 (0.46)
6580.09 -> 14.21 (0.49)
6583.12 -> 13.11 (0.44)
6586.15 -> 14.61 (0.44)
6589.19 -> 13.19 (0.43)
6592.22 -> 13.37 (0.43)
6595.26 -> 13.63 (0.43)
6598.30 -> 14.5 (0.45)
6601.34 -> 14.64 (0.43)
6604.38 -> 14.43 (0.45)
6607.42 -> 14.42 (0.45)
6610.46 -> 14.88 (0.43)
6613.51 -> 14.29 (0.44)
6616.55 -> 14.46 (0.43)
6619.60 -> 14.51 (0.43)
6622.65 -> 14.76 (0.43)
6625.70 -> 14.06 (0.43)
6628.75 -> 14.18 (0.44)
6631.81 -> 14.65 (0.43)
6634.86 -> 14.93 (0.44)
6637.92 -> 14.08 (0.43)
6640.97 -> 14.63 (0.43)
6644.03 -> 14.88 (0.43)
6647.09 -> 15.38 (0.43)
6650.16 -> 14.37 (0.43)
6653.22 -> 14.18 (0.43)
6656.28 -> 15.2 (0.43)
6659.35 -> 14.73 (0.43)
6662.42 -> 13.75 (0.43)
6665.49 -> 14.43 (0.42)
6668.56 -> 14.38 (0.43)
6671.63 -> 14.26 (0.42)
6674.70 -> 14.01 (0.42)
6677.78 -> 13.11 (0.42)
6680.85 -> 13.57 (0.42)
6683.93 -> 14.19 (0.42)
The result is 1.09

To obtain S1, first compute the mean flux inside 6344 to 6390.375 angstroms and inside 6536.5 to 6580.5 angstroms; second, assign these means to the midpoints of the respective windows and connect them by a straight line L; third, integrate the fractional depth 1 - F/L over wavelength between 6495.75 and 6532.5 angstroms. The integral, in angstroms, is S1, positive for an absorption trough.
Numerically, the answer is 1.4 angstroms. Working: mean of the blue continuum 13.6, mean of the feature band 13.8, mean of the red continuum 14.6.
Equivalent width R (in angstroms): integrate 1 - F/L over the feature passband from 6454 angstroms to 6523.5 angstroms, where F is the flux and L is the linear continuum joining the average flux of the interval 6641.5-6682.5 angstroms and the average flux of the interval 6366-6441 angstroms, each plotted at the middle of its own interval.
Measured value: 0.9 angstroms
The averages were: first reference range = 14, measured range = 13.9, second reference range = 14.3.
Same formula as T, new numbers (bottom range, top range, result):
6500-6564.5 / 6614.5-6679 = 1.05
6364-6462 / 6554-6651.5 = 1.10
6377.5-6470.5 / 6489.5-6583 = 1.06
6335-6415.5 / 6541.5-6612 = 1.10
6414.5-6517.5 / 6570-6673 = 1.08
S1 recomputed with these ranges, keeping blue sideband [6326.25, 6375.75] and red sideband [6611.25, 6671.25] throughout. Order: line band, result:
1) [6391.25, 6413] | -0.49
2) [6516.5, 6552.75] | 0.17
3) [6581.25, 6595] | 0.77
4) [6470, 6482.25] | 0.07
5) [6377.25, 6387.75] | 0.35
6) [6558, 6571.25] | -0.50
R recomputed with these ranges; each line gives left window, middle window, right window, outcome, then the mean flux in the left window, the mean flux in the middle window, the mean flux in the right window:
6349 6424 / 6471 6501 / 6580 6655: 0.1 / 13.8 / 14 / 14.3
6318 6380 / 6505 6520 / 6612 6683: 0.5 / 13.8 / 13.7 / 14.4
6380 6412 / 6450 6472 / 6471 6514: 0.1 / 14.2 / 13.9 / 13.9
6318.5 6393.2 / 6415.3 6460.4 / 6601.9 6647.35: 0.2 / 13.9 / 14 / 14.6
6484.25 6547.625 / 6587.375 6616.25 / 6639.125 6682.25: 0.1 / 14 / 14.2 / 14.3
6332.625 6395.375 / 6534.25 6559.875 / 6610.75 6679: -0.4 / 13.9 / 14.5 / 14.4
